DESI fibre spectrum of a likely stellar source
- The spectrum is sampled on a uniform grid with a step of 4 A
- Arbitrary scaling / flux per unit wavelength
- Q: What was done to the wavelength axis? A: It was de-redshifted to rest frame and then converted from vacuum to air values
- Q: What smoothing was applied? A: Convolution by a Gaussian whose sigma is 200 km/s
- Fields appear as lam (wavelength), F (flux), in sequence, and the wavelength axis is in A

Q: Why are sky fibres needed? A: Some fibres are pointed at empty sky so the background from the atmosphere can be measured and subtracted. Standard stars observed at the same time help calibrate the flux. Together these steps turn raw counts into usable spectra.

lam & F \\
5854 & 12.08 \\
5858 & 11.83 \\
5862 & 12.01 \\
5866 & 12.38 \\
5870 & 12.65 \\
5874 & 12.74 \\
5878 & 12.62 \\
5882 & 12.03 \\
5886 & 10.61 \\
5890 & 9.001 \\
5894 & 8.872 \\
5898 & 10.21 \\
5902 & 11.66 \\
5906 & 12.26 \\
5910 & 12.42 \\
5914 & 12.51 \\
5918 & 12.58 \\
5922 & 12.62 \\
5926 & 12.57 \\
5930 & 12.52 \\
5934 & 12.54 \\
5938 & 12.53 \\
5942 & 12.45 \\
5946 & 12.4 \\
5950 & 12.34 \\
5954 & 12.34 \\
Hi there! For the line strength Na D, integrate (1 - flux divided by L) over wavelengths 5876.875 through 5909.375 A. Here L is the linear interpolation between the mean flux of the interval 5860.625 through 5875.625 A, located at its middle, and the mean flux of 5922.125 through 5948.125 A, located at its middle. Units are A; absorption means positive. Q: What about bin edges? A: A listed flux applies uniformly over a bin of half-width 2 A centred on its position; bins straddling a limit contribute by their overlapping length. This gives 4.0 A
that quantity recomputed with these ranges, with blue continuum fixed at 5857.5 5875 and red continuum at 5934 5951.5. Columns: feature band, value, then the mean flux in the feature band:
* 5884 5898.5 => 3.2 A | 9.62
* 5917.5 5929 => -0.2 A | 12.6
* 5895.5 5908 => 1.1 A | 11.3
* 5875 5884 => 0.0 A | 12.4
